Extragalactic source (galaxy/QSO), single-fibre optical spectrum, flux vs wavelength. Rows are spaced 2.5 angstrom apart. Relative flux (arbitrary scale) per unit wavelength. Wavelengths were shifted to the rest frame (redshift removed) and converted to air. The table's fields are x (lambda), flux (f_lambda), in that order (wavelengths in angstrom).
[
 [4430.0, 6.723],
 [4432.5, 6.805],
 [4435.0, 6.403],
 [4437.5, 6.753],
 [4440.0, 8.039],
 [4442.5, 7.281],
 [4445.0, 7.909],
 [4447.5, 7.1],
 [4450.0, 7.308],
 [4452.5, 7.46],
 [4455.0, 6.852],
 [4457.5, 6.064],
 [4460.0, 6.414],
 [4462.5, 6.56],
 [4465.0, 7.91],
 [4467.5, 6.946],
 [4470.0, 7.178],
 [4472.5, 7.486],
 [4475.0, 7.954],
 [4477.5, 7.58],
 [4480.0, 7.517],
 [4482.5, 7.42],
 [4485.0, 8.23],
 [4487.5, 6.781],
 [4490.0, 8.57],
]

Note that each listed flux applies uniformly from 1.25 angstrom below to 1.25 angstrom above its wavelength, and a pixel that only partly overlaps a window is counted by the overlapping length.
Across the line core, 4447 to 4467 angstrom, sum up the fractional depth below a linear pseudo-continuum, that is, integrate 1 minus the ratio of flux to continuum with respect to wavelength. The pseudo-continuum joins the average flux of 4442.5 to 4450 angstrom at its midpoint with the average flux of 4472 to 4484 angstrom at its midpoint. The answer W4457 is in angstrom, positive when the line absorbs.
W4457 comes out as 1.44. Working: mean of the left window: 7.43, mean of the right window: 7.61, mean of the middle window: 6.95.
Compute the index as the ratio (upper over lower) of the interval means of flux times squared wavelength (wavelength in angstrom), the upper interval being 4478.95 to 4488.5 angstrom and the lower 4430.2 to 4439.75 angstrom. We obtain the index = 1.13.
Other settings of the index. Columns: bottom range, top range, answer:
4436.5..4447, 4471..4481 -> 1.03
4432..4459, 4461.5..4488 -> 1.06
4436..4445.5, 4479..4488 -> 1.03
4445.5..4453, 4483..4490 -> 1.07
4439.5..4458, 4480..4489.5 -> 1.06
